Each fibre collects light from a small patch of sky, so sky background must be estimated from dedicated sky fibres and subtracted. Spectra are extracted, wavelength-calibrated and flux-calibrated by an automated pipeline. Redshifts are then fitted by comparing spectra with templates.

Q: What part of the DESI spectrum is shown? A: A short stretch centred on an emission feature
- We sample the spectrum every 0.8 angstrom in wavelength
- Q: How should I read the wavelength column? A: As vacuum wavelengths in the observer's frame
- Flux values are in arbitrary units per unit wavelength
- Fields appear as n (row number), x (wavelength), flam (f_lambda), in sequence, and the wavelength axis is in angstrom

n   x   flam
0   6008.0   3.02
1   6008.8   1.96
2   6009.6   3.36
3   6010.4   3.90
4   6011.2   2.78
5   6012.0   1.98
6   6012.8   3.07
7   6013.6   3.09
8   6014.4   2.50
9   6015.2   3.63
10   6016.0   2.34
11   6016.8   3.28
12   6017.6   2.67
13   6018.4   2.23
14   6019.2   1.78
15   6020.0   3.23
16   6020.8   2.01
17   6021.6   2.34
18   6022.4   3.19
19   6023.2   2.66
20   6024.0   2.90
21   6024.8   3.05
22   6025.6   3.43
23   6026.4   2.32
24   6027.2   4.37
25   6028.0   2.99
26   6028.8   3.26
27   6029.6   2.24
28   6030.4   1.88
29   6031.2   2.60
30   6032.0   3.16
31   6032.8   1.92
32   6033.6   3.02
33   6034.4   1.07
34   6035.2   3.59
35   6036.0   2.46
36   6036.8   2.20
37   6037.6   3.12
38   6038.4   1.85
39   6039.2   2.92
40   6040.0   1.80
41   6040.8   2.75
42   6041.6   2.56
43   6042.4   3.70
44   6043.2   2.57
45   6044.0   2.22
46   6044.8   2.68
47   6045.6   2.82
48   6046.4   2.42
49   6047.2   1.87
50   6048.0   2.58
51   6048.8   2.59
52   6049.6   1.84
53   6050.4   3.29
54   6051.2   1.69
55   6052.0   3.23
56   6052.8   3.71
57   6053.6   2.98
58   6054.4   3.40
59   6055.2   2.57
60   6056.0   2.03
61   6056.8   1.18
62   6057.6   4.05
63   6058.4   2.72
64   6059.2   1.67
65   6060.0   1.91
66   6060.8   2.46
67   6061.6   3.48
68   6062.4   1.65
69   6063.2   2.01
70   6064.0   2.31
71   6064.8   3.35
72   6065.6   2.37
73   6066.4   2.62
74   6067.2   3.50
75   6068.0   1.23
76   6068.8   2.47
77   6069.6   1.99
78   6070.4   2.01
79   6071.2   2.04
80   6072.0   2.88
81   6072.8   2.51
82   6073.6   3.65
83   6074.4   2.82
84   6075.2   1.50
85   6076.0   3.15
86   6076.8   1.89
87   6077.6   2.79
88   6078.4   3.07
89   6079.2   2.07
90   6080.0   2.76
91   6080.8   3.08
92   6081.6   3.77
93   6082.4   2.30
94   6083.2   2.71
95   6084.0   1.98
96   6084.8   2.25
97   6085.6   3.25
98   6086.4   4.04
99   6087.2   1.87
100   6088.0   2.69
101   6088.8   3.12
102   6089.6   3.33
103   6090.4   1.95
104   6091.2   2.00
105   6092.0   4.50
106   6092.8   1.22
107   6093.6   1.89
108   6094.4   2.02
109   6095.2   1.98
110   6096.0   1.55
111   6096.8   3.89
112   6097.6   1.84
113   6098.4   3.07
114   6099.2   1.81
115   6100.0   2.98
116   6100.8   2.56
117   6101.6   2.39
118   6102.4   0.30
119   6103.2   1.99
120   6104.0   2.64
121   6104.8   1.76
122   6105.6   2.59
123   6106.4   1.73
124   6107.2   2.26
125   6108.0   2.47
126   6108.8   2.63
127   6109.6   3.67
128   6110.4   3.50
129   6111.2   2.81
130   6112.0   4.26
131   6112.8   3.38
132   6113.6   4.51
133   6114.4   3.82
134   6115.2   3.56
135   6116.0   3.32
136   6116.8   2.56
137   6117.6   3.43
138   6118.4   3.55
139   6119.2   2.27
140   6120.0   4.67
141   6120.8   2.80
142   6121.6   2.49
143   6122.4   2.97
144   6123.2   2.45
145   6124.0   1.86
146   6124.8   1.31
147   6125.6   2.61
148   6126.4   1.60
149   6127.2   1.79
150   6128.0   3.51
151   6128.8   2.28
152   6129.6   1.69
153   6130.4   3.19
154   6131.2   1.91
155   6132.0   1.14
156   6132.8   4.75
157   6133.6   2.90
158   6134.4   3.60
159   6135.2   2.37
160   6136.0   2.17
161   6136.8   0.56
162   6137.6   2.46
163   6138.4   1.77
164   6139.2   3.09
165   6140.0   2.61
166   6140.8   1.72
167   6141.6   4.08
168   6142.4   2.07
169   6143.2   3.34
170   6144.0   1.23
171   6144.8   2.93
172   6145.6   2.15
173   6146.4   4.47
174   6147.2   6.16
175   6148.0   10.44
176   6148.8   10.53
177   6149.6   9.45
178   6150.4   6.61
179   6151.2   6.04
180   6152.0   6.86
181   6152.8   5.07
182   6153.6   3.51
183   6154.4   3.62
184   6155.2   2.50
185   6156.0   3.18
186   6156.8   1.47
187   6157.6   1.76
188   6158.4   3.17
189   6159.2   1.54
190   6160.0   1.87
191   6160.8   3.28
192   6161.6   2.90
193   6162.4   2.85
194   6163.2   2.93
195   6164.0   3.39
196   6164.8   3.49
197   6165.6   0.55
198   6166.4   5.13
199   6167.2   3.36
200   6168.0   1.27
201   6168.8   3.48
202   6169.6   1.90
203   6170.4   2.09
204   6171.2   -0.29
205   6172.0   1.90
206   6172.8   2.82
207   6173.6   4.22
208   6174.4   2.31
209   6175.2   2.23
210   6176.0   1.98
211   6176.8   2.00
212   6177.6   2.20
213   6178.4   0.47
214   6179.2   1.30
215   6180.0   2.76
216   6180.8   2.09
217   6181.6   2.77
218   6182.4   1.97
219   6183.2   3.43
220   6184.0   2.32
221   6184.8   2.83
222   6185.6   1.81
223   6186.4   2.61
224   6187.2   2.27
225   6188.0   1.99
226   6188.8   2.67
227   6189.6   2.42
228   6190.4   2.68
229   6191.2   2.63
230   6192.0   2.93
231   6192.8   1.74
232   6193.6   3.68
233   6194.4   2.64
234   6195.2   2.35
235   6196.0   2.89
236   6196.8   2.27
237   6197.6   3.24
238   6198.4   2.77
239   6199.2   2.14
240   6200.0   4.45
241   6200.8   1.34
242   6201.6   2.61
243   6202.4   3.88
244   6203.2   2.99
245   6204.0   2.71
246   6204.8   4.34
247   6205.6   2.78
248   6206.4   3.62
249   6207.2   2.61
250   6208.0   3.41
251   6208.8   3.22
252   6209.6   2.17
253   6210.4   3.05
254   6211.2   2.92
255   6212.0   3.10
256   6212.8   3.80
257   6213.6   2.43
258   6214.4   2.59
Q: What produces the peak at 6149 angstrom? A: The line H-beta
